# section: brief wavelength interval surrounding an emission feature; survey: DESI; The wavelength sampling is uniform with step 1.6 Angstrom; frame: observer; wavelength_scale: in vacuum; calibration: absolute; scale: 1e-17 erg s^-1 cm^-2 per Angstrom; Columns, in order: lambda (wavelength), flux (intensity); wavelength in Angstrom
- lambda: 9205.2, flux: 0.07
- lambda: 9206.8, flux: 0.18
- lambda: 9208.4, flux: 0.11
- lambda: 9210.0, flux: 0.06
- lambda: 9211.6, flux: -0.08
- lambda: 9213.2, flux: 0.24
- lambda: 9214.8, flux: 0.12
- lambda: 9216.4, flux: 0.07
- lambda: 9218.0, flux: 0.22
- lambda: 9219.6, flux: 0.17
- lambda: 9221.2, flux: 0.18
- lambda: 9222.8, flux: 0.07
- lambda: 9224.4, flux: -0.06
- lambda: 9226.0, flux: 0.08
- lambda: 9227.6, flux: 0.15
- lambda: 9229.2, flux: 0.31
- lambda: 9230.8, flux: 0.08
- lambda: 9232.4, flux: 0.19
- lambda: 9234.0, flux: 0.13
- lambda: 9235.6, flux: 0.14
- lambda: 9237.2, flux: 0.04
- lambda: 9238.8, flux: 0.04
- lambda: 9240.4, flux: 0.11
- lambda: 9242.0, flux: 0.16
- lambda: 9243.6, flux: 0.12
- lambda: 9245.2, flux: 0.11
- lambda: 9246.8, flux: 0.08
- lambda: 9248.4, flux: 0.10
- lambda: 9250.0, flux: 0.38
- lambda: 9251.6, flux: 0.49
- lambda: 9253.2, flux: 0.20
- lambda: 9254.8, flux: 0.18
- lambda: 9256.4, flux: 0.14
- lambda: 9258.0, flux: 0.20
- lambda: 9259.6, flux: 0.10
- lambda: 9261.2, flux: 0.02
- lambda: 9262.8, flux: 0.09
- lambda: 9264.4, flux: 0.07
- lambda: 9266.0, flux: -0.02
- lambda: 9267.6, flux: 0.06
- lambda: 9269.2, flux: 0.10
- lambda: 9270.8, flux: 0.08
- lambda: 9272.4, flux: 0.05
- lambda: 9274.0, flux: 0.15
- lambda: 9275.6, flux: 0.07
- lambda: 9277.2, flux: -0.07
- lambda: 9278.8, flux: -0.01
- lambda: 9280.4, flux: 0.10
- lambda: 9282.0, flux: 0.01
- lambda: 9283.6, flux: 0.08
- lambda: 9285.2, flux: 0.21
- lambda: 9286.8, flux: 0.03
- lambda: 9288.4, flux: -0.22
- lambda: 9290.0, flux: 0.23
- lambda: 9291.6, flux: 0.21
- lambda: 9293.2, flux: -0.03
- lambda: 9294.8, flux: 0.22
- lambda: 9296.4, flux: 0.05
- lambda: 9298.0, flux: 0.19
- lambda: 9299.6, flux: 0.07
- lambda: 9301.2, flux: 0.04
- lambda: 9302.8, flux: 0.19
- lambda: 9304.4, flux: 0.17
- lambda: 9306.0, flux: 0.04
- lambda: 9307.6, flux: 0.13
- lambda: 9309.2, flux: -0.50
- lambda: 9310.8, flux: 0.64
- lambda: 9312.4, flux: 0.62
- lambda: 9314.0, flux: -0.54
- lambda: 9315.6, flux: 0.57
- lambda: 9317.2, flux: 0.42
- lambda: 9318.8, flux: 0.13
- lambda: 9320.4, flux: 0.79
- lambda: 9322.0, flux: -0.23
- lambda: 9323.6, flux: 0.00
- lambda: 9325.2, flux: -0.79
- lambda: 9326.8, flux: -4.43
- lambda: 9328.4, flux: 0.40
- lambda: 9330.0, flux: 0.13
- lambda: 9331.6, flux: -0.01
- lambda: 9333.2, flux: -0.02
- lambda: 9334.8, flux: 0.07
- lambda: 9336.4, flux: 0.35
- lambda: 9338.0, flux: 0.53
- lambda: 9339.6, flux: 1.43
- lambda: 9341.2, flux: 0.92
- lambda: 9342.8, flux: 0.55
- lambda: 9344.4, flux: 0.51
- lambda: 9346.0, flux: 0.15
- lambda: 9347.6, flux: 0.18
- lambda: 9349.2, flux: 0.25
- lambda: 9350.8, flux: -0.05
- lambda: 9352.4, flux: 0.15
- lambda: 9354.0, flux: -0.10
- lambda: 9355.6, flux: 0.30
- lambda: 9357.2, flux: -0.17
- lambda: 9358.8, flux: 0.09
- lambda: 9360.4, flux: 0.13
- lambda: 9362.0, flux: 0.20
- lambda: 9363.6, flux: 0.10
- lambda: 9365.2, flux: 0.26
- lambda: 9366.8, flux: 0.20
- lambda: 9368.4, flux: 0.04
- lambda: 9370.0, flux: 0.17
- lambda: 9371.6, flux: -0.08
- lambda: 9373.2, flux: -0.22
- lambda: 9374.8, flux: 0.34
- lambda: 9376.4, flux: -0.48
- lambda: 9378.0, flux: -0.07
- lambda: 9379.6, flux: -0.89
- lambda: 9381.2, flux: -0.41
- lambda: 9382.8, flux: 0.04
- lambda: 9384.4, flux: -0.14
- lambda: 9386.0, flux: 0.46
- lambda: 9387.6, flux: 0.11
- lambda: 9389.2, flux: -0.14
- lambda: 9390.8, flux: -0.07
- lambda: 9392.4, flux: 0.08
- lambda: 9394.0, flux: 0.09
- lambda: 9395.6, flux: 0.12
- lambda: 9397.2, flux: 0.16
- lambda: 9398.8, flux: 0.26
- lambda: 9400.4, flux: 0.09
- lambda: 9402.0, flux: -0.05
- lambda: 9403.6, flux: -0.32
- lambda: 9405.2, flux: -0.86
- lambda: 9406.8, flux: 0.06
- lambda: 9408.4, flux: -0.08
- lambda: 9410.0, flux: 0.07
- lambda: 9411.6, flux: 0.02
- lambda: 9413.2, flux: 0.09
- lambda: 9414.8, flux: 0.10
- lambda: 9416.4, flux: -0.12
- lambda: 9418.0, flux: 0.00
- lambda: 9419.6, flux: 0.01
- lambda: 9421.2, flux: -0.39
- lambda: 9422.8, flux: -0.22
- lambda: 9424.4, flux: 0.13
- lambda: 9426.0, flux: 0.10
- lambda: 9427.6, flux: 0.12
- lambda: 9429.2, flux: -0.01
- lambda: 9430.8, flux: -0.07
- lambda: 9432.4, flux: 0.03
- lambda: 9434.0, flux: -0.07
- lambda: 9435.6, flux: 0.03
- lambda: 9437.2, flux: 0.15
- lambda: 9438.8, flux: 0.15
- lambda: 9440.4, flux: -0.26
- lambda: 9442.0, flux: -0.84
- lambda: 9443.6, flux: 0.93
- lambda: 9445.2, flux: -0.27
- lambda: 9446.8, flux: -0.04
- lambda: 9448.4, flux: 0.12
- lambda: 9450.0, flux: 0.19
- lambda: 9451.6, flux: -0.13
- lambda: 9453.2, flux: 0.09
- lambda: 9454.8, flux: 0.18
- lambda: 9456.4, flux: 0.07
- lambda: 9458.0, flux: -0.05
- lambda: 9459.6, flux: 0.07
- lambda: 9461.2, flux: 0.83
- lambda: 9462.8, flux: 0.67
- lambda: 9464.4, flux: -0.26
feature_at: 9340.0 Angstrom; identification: [O III]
